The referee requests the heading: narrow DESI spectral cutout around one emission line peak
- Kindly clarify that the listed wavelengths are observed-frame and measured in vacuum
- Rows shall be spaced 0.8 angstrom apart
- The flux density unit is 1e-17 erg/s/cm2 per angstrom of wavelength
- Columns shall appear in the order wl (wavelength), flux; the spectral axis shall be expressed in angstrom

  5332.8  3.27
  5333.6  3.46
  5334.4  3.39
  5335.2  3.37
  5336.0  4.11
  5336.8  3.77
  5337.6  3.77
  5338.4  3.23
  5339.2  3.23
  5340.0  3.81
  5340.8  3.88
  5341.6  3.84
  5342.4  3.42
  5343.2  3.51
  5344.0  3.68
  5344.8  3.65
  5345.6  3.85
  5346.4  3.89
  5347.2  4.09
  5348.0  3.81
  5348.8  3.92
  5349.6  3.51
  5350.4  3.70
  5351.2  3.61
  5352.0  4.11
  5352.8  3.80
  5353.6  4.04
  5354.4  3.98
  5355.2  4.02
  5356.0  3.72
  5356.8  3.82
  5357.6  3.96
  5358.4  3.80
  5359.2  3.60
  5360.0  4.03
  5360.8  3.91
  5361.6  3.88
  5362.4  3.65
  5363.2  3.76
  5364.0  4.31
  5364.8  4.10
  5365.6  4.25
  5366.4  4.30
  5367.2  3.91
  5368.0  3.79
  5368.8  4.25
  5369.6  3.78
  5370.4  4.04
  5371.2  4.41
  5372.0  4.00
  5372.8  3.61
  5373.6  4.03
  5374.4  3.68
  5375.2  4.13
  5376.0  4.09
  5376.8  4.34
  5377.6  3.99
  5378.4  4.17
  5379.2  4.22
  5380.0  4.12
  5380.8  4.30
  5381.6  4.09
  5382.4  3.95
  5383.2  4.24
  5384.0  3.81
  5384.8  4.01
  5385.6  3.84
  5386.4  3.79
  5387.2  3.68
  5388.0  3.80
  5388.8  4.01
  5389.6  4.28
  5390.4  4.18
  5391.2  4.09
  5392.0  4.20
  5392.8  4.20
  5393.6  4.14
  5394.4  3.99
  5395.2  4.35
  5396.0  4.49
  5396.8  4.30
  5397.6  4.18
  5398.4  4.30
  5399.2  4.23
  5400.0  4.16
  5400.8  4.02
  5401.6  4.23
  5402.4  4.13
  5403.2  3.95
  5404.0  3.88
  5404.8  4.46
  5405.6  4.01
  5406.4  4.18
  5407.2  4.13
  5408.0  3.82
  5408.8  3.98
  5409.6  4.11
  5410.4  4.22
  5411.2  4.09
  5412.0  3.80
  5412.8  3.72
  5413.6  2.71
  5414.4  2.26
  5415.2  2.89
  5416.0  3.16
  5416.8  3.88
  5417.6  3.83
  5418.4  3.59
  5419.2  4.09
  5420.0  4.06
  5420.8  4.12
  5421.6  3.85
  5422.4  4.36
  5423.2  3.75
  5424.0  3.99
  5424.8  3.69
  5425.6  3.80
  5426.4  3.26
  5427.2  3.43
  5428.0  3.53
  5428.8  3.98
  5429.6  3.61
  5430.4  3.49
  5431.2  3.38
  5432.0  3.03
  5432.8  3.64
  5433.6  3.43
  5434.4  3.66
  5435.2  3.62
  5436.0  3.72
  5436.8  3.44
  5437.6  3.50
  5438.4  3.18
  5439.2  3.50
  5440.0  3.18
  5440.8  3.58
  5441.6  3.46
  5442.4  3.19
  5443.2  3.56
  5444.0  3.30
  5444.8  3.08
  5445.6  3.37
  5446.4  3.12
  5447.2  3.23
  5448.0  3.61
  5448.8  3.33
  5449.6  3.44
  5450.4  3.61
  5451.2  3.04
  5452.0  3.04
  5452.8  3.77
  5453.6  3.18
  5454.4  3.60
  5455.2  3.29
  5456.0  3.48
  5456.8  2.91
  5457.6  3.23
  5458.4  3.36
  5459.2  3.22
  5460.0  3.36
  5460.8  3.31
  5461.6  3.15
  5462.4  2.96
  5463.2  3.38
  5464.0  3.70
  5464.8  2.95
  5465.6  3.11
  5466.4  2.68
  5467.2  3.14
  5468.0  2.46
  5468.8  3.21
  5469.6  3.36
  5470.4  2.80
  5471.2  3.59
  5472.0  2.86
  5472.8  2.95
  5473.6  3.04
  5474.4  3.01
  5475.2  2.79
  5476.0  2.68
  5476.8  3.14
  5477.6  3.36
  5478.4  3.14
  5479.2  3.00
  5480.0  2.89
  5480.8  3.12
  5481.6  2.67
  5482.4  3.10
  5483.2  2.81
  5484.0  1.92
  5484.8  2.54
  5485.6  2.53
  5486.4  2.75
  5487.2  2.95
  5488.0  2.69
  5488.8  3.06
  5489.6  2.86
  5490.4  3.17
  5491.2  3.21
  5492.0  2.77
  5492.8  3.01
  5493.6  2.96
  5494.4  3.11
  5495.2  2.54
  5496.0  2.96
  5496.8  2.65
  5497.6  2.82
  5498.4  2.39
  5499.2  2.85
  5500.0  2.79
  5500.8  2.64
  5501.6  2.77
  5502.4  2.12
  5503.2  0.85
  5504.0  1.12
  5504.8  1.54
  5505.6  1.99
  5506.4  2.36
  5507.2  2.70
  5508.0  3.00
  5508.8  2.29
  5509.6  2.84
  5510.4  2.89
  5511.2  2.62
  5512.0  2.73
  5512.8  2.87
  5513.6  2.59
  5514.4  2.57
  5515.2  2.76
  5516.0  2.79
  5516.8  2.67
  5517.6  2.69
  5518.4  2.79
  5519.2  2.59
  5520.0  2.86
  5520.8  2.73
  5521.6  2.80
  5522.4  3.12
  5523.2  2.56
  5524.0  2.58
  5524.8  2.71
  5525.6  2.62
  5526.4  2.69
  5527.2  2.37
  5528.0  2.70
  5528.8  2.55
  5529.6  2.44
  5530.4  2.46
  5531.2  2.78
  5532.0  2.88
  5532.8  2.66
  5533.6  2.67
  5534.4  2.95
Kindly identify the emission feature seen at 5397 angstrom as C III]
